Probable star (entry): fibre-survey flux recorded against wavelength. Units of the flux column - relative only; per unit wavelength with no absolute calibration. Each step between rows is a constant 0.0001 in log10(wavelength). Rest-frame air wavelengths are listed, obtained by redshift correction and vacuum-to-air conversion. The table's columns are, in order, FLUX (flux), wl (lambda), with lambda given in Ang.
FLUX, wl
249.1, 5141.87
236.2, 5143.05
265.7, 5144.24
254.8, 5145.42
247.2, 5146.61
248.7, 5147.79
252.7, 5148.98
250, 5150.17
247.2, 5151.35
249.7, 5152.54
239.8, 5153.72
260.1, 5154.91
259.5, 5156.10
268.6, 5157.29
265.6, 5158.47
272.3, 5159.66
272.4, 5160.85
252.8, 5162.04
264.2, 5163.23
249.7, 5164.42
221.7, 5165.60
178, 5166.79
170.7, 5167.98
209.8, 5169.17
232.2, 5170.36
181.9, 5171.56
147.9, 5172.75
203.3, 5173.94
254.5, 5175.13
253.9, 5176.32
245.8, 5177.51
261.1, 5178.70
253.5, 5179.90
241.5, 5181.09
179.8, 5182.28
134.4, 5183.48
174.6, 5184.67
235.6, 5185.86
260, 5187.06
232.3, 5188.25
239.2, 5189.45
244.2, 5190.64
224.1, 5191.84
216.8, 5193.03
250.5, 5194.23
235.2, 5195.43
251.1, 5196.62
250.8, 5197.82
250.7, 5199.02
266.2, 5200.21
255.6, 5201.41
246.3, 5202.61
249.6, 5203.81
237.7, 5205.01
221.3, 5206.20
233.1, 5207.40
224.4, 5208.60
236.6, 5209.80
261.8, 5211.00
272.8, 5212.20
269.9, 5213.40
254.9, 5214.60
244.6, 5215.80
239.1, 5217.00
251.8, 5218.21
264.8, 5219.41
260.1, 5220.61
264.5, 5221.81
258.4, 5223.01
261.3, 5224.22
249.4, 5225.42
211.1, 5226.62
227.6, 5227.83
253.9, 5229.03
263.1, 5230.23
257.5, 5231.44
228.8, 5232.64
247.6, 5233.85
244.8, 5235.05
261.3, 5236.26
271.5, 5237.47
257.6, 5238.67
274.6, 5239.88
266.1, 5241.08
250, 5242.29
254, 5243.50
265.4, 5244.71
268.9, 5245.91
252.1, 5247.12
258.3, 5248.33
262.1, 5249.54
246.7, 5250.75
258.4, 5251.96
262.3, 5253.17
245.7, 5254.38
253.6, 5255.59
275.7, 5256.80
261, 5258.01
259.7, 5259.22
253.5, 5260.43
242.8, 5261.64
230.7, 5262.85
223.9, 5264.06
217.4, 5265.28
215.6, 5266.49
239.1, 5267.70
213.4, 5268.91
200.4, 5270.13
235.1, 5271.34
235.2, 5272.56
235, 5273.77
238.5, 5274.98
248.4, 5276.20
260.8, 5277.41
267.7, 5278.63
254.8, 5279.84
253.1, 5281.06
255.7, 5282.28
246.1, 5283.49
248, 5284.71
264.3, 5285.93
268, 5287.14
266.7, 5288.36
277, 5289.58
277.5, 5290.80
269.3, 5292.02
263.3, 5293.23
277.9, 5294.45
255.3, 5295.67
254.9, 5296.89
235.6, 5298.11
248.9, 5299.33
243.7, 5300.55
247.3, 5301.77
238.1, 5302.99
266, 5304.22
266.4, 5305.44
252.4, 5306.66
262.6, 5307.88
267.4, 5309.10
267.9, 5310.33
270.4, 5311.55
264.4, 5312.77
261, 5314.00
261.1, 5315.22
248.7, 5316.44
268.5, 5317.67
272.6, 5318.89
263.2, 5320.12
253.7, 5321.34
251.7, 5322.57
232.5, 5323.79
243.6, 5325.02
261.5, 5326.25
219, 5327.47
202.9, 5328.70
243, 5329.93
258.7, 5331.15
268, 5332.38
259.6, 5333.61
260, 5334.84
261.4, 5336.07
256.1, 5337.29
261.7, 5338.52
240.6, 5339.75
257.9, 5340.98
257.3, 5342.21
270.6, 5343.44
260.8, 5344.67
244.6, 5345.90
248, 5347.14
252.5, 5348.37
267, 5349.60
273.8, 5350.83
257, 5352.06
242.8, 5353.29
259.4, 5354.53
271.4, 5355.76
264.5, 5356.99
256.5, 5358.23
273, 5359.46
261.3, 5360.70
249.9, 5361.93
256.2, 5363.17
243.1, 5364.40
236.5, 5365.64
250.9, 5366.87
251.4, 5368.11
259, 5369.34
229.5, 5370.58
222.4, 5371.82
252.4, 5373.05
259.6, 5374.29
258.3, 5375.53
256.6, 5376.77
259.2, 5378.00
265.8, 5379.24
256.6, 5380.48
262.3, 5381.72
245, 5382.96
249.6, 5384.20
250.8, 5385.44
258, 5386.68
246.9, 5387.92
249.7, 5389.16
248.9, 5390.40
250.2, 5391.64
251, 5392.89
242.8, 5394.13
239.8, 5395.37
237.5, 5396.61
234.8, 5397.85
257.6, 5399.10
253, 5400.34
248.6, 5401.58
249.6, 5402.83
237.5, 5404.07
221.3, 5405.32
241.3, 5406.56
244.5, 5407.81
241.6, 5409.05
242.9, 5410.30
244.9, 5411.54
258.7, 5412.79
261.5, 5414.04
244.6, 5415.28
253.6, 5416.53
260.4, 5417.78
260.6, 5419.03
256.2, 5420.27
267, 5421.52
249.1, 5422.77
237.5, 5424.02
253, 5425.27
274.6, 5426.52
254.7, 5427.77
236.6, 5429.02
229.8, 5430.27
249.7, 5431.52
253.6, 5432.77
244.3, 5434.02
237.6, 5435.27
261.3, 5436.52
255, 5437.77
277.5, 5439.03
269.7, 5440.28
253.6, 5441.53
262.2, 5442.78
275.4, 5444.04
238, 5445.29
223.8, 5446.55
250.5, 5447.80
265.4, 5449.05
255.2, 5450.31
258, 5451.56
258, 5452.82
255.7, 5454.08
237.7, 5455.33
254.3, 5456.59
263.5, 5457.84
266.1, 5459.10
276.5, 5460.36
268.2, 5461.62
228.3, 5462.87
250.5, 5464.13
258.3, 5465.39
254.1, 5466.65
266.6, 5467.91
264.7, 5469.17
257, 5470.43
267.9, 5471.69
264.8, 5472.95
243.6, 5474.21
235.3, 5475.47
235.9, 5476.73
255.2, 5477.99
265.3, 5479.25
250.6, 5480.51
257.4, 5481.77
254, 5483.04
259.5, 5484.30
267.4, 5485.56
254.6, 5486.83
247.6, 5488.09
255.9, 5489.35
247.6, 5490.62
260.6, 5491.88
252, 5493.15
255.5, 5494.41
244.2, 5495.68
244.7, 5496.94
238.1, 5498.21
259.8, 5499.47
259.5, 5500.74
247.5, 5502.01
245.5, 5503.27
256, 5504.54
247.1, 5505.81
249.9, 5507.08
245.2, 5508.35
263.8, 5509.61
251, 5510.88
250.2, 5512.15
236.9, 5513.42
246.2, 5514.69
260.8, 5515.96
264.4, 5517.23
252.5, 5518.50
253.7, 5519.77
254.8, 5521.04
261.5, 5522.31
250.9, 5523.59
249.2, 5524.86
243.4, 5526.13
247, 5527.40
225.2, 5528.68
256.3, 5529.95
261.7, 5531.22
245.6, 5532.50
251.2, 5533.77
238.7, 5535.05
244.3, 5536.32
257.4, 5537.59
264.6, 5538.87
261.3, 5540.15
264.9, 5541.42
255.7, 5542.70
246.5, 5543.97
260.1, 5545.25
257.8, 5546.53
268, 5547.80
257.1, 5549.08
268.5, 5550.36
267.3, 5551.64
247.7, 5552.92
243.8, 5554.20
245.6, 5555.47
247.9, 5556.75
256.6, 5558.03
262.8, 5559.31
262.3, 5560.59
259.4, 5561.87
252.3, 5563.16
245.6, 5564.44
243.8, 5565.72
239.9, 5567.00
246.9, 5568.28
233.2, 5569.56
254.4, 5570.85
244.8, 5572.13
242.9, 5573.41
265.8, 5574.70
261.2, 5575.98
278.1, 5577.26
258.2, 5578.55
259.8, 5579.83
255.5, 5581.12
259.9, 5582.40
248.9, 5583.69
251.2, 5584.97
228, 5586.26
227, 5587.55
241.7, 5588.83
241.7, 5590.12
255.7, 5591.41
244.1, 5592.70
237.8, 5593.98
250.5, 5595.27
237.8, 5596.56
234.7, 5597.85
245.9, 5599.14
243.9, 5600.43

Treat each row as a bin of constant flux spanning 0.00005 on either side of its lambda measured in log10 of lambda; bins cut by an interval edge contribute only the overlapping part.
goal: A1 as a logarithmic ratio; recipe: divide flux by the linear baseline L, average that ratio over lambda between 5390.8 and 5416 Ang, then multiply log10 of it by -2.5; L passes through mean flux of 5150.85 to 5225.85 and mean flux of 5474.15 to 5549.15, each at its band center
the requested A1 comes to 0.012 mag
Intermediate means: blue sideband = 239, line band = 245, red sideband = 252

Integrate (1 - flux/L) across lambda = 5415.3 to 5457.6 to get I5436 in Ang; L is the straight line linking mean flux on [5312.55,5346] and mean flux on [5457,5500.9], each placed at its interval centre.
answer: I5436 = 0.2 Ang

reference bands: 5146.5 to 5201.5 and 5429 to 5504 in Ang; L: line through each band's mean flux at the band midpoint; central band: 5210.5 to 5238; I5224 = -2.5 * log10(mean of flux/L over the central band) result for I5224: -0.065 mag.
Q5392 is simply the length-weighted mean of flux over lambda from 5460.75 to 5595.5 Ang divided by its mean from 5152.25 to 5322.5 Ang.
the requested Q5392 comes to 1.02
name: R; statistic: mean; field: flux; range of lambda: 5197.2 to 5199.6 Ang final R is 250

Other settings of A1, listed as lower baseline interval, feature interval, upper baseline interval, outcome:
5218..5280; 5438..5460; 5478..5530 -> -0.02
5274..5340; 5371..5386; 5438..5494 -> 0.01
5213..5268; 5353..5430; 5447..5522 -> 0.01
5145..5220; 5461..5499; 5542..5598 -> -0.02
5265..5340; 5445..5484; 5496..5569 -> -0.01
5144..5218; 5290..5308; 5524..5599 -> -0.07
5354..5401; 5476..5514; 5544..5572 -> 0.00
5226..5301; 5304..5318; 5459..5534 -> -0.05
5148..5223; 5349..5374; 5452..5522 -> -0.03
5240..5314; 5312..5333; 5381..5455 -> 0.00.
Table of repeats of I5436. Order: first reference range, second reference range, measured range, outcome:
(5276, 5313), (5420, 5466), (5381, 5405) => 0.77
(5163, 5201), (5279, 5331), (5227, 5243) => -1.01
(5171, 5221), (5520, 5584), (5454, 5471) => -0.56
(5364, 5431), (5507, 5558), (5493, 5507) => 0.12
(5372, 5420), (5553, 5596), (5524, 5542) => -0.06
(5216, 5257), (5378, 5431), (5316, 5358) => -0.52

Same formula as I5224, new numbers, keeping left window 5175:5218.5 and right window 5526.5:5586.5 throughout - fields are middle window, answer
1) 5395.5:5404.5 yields 0.01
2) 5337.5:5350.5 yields -0.05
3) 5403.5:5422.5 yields -0.01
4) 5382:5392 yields -0.02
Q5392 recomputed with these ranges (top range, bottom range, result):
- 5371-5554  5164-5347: 1.02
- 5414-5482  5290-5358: 0.99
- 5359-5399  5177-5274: 1.02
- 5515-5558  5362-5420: 1.02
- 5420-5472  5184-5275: 1.04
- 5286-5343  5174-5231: 1.06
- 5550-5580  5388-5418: 1.03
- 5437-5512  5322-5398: 1.01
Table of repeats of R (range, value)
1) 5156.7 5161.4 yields 270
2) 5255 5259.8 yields 263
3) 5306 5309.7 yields 261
